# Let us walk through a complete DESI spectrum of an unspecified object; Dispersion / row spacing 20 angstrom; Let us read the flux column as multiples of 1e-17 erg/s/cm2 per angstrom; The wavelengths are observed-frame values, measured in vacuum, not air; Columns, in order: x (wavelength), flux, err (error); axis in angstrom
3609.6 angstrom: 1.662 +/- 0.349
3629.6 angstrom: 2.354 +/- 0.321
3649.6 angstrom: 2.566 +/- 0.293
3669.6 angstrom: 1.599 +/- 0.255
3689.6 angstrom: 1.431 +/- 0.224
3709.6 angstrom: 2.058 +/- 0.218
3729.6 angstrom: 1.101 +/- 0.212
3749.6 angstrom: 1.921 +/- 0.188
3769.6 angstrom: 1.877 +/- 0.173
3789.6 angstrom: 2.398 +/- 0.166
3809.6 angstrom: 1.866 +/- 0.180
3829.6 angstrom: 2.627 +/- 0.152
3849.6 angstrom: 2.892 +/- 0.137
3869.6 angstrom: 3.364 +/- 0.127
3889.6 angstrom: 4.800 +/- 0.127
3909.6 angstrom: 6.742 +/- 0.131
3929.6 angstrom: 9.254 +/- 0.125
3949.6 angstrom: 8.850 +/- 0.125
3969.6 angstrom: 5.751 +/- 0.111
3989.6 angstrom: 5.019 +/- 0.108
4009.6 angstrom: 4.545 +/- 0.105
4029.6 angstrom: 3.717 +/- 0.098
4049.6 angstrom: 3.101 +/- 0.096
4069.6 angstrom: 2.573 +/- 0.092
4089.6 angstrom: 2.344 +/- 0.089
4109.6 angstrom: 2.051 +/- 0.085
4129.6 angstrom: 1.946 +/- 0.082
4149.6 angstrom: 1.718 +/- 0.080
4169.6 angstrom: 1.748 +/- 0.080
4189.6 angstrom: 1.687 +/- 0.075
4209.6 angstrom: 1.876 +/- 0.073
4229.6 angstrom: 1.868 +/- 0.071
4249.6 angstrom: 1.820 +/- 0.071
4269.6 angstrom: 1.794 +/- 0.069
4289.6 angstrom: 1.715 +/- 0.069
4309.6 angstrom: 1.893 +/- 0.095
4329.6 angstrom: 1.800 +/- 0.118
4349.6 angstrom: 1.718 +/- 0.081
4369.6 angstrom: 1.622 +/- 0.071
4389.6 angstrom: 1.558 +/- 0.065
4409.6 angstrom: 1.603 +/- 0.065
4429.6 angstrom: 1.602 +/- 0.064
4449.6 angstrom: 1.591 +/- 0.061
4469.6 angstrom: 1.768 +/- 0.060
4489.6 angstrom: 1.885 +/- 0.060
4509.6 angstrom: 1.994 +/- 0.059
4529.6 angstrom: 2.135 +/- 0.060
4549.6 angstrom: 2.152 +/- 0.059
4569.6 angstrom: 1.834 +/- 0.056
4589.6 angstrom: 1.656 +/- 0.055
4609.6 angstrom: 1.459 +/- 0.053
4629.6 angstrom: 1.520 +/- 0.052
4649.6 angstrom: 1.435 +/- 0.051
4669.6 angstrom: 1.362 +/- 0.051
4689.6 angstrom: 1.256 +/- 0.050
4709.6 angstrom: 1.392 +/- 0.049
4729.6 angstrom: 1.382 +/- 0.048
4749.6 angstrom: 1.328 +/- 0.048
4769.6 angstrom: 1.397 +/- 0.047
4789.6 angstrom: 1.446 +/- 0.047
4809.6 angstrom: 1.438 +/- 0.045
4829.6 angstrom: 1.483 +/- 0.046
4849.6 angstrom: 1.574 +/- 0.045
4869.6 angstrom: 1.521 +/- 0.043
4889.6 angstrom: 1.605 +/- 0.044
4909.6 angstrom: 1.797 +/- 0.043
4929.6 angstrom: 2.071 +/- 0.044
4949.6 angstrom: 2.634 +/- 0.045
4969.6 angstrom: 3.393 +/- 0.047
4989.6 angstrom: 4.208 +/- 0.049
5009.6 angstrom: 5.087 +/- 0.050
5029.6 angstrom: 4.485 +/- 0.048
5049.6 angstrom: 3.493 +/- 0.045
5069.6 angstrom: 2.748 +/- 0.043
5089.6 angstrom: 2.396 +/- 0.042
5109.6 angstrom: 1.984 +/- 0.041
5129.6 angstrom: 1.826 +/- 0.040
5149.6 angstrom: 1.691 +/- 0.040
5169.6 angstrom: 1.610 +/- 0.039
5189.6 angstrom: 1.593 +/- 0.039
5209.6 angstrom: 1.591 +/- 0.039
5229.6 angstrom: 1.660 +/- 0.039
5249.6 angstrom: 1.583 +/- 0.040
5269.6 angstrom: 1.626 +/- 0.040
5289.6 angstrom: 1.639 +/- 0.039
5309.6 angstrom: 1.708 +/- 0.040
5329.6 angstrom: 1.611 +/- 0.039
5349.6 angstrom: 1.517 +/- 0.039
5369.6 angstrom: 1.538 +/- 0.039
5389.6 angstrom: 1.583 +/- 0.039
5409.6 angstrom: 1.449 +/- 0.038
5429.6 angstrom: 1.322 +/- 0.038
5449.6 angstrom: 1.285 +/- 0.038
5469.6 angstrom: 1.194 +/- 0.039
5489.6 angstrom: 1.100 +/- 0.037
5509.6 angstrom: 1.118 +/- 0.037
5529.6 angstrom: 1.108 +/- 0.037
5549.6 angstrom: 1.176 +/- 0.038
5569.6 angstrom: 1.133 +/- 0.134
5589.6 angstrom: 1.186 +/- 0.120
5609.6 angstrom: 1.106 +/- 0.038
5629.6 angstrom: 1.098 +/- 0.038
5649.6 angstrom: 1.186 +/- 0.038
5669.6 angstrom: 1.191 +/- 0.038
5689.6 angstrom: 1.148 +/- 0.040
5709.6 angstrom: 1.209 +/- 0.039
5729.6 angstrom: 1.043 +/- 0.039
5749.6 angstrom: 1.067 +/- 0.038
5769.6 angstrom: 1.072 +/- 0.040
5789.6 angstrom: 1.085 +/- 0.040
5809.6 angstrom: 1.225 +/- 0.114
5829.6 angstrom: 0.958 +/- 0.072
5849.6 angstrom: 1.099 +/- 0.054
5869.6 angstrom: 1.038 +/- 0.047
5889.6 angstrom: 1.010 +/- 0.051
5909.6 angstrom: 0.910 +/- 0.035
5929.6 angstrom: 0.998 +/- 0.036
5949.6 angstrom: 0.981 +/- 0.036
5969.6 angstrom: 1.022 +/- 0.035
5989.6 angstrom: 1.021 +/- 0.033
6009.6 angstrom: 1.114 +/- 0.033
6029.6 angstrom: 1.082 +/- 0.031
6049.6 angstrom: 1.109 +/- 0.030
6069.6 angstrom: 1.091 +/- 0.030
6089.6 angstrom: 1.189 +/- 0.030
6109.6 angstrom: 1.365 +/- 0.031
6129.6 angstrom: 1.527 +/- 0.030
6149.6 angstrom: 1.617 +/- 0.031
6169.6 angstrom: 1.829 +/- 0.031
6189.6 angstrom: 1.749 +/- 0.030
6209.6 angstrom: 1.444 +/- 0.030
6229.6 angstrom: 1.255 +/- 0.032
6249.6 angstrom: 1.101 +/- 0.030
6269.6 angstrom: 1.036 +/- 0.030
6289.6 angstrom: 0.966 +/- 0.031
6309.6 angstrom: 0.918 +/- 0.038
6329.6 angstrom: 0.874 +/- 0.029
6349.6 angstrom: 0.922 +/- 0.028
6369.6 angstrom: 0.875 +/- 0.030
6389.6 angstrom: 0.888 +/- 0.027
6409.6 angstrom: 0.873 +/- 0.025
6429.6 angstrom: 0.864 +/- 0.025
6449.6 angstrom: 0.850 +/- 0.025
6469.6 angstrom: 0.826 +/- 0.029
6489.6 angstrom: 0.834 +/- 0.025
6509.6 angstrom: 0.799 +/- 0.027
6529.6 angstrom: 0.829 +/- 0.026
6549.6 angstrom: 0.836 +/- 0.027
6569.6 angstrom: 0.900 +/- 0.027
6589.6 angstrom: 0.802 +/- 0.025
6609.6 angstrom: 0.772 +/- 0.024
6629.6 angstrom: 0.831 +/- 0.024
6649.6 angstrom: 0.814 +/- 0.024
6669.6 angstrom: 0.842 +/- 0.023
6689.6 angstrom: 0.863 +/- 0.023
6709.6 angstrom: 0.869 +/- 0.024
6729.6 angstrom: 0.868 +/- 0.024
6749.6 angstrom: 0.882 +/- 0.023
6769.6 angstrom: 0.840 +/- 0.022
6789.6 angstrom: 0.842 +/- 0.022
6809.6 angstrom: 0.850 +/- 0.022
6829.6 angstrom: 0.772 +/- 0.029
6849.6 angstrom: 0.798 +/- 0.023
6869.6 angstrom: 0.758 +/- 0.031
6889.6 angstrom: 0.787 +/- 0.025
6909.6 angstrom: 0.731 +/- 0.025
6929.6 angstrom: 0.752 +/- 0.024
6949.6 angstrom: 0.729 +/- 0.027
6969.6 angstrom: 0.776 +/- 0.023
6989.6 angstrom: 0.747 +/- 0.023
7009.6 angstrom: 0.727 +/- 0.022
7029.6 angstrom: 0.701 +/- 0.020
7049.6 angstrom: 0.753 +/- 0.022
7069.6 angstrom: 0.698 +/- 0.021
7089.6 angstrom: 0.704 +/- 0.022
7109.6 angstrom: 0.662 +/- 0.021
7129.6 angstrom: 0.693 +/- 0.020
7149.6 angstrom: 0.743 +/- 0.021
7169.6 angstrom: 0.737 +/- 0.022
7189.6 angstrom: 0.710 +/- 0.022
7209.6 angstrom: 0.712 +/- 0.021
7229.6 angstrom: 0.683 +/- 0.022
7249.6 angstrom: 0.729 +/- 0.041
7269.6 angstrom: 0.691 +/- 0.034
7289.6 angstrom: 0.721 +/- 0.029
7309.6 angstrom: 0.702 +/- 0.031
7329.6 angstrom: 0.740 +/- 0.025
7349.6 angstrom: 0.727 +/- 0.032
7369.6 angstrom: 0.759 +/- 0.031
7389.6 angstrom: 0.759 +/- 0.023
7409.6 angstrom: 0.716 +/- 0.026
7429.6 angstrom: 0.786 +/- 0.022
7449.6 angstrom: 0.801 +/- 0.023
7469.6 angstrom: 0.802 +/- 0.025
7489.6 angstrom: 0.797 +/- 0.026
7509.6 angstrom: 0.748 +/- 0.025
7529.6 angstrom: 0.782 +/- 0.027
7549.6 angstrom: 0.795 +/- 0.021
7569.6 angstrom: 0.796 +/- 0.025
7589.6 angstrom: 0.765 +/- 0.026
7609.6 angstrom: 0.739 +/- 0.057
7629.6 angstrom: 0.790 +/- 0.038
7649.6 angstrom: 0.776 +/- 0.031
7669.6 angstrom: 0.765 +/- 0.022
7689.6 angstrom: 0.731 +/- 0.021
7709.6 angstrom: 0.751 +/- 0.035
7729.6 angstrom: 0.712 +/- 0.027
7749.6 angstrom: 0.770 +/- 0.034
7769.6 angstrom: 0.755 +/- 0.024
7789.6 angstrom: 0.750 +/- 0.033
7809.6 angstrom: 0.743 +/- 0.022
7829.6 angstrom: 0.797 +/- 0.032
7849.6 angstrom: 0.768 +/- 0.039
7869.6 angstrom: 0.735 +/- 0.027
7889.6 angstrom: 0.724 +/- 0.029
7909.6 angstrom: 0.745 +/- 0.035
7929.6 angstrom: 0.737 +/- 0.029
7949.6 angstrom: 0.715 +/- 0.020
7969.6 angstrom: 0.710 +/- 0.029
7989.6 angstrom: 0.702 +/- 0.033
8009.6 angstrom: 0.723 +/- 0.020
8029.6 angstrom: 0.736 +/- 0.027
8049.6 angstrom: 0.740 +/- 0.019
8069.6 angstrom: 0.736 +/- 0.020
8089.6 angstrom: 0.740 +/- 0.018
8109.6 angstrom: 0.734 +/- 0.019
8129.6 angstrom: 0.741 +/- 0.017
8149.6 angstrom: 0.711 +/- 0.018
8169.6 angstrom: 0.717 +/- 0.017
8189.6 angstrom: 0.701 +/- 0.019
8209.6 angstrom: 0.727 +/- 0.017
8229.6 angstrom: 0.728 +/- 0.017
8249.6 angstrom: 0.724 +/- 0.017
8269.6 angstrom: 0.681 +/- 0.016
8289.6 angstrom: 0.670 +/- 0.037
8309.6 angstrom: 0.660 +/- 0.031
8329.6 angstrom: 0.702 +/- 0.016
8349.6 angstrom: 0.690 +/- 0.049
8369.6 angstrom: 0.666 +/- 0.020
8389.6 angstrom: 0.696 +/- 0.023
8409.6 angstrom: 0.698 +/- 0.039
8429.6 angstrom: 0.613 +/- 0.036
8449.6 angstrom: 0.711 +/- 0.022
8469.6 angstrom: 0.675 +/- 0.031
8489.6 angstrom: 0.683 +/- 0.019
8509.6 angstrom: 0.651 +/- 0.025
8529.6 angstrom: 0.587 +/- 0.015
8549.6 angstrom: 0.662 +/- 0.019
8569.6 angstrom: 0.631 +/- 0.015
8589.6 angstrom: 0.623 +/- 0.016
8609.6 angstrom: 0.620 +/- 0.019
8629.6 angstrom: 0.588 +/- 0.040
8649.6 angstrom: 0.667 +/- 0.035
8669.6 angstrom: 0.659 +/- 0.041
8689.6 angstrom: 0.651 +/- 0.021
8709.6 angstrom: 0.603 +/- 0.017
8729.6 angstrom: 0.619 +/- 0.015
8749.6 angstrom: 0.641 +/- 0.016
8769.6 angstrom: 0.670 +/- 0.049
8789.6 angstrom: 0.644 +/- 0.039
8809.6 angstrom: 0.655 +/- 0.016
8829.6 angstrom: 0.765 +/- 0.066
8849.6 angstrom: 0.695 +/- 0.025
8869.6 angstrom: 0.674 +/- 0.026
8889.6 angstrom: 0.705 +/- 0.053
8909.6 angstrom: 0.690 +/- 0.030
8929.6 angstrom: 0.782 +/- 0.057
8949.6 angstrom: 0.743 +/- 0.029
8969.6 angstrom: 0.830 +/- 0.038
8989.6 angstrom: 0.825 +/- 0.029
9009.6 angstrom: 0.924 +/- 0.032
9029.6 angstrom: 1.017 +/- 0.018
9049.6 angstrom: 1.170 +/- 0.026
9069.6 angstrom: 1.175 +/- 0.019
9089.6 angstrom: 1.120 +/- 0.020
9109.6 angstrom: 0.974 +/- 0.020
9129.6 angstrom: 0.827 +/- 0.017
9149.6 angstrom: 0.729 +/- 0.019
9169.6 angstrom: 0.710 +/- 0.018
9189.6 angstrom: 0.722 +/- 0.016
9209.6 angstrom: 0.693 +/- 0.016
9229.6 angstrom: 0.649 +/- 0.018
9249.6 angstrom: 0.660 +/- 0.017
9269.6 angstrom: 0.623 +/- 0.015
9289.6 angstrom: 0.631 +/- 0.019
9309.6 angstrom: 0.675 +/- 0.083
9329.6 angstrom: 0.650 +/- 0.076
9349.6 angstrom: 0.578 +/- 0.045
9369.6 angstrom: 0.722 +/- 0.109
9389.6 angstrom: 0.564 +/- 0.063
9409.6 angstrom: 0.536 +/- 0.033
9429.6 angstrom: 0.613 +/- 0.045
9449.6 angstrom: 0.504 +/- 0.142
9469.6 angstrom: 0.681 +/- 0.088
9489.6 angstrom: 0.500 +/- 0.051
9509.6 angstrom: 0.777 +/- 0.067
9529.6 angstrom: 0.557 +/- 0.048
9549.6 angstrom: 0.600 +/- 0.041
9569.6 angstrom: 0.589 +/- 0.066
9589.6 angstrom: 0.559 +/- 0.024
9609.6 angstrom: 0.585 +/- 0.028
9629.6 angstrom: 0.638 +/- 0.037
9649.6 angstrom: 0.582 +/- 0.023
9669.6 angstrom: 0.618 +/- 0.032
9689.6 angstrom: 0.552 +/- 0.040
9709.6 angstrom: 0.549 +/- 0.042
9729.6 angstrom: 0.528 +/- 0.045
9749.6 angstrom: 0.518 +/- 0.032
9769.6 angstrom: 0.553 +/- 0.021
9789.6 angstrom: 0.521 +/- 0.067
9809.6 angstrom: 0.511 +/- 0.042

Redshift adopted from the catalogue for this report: 2.239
